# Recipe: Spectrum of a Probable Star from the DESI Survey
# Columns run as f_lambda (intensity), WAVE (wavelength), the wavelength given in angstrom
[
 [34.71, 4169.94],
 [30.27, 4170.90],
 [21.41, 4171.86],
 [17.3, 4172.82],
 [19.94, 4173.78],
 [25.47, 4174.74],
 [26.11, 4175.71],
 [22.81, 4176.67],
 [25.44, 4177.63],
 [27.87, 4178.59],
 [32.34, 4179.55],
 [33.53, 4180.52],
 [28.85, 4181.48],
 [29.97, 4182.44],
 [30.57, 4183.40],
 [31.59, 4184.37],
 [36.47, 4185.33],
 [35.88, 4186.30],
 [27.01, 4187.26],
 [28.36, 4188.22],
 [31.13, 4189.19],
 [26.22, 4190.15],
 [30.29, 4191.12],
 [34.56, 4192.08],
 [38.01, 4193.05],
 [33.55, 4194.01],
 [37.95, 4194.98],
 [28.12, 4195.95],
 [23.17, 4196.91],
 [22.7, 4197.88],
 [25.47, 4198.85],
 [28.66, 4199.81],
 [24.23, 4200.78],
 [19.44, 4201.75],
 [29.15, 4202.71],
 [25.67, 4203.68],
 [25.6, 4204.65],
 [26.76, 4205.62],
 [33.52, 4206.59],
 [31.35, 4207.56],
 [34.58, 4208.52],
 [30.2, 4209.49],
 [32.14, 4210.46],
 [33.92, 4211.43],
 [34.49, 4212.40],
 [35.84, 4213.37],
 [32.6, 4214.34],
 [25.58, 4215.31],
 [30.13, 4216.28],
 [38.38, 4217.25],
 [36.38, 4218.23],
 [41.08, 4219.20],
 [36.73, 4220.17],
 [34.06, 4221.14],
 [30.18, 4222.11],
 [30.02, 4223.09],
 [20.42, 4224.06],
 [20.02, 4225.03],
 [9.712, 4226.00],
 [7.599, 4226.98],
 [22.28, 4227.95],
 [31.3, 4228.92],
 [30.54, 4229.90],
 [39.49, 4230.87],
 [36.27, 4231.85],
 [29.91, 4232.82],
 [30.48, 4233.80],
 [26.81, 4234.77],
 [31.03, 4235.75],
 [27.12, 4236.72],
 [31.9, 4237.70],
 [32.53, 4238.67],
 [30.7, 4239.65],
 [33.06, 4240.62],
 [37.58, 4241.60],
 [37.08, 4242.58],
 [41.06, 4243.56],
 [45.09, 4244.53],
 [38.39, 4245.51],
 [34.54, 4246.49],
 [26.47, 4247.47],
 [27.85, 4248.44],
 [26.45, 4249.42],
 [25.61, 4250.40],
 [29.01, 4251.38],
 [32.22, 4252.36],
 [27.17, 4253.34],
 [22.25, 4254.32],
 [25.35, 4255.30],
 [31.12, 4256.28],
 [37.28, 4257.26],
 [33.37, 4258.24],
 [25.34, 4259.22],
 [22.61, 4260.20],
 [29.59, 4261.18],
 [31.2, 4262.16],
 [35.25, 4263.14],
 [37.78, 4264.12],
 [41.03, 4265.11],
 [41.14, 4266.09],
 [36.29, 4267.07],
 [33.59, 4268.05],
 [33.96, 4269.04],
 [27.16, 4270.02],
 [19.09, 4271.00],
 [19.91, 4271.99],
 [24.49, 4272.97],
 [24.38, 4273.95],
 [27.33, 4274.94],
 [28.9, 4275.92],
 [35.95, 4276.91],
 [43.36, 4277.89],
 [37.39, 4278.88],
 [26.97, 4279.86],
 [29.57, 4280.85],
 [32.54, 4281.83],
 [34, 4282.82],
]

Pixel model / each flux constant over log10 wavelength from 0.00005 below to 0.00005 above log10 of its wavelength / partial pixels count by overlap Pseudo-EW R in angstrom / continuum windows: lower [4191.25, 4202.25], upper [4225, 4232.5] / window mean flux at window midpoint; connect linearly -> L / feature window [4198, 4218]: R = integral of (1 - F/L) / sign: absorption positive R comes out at -1.8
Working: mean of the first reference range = 28.8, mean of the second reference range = 25.1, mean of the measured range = 29.8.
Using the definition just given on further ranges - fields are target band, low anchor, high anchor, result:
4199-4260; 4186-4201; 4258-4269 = 2.76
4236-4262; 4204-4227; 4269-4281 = -1.55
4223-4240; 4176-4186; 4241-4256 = 2.32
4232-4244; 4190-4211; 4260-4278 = -0.90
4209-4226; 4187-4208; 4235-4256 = -0.82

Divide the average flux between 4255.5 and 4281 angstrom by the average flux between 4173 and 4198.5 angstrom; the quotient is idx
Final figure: 1.1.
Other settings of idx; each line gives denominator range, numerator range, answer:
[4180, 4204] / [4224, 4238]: 0.89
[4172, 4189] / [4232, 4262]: 1.10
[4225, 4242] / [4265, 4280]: 1.10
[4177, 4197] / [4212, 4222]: 1.11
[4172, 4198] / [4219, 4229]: 0.86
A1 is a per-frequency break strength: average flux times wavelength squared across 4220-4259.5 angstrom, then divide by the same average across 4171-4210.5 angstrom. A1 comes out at 1.07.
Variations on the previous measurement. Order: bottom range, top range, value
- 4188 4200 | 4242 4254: 1.11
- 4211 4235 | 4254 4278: 1.05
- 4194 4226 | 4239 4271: 1.11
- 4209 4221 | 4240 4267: 0.97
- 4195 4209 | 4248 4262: 1.06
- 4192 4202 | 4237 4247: 1.28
